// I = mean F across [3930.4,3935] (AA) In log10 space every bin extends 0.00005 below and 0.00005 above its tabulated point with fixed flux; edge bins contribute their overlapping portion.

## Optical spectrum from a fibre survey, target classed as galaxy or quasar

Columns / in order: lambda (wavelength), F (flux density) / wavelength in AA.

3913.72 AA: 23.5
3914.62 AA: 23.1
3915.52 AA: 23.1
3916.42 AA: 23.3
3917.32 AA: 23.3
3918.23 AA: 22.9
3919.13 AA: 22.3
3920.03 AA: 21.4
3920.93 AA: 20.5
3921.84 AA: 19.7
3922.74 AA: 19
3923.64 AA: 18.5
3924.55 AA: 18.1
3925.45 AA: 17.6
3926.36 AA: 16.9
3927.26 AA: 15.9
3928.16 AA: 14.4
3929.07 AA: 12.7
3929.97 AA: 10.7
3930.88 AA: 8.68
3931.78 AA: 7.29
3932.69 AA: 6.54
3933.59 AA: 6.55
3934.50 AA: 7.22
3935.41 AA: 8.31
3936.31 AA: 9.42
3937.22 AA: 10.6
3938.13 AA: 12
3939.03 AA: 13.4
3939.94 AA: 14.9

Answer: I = 7.27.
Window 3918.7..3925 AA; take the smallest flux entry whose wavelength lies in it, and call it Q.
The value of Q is 18.1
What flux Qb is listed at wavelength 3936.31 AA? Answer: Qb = 9.42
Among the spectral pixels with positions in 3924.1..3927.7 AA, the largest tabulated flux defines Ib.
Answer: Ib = 18.1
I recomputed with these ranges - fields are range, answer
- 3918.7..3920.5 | 21.9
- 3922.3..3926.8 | 18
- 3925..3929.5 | 15.5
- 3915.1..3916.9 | 23.2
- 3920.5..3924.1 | 19.4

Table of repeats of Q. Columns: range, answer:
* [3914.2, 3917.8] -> 23.1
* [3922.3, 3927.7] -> 15.9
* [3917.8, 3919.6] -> 22.3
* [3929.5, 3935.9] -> 6.54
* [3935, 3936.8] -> 8.31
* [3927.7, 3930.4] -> 10.7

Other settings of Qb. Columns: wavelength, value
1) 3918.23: 22.9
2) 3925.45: 17.6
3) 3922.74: 19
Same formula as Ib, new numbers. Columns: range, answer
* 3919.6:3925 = 21.4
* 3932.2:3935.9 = 8.31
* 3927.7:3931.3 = 14.4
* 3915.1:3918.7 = 23.3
